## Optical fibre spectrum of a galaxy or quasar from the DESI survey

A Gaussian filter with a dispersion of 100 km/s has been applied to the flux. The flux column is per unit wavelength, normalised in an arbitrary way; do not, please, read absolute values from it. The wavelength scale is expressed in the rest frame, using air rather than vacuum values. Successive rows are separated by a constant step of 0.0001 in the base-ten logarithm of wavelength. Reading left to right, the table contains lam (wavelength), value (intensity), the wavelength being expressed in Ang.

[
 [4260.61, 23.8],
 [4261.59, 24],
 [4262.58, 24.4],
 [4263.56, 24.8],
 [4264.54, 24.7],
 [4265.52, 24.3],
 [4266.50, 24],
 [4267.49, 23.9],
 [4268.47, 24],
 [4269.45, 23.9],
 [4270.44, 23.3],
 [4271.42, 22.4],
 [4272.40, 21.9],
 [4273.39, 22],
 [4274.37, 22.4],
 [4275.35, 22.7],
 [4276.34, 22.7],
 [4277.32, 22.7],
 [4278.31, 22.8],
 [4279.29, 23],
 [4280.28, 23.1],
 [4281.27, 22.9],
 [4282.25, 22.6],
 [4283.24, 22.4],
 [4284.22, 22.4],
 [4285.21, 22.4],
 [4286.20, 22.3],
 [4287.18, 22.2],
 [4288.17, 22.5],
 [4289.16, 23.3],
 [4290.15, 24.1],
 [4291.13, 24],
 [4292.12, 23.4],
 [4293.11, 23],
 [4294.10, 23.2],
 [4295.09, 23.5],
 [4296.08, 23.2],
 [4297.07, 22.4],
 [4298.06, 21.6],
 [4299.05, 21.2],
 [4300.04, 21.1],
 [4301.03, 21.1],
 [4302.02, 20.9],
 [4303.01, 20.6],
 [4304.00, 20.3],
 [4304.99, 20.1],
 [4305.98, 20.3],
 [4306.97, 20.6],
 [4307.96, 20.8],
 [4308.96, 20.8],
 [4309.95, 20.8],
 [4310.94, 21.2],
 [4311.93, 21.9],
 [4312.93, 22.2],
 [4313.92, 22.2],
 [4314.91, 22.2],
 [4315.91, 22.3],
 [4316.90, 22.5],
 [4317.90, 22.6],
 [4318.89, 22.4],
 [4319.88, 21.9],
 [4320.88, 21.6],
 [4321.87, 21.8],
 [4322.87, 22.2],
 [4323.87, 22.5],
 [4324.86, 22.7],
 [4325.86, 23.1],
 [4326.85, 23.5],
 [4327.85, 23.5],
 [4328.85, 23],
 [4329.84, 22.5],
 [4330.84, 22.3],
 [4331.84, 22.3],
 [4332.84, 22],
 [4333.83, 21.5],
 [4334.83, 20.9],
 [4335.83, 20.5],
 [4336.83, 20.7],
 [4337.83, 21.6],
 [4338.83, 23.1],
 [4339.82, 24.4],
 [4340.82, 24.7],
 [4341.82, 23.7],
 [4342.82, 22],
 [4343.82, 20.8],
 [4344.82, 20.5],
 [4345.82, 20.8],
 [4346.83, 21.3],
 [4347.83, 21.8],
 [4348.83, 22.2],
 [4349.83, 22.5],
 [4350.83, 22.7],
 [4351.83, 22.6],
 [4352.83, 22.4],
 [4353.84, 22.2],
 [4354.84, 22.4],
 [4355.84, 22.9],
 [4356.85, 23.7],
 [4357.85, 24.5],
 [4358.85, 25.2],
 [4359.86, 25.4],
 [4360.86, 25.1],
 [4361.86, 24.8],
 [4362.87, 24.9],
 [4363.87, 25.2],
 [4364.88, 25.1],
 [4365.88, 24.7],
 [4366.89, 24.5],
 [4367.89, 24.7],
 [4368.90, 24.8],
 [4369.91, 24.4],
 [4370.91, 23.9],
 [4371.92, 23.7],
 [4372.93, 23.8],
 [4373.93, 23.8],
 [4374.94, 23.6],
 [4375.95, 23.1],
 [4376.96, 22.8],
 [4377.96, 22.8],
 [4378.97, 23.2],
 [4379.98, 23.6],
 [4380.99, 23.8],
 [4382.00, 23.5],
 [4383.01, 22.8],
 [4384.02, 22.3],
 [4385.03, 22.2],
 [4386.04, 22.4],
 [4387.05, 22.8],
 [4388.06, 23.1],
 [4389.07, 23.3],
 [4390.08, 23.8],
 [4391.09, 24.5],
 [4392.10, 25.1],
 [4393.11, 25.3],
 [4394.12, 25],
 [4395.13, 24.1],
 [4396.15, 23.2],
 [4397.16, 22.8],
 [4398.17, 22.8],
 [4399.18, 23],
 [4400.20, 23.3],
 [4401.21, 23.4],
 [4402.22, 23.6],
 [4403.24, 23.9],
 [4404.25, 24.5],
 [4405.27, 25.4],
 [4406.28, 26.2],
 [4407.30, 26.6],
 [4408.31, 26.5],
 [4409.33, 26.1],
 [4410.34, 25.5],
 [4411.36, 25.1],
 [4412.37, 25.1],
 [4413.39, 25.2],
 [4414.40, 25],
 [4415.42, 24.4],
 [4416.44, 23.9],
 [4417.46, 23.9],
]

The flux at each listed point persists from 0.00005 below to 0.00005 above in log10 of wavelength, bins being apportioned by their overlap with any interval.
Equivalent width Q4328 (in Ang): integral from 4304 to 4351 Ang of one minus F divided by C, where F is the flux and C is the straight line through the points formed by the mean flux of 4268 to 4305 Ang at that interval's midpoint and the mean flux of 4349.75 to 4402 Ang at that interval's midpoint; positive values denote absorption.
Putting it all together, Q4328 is 2.2 Ang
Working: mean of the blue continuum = 22.5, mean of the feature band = 22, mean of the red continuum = 23.7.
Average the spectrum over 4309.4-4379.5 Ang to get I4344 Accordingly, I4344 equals 22.9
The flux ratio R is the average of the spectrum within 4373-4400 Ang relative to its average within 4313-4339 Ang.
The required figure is 1.06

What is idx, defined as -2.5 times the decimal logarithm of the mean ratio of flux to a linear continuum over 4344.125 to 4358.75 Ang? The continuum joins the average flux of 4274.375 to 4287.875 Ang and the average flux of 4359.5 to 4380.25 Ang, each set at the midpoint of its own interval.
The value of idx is 0.07 mag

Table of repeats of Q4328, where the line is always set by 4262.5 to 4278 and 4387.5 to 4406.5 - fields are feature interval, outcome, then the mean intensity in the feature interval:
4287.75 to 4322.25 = 2.34 Ang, 21.9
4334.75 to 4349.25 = 1.07 Ang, 22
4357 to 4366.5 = -0.45 Ang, 24.9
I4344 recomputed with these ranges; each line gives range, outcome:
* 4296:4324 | 21.5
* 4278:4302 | 22.6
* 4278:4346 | 22.2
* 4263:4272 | 23.9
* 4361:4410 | 24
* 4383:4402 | 23.5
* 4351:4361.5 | 23.6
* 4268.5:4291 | 22.8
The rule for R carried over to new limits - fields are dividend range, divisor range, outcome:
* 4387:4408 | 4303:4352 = 1.10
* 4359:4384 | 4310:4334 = 1.08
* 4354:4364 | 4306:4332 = 1.10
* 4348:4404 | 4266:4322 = 1.06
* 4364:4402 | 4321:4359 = 1.06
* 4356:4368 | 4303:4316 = 1.17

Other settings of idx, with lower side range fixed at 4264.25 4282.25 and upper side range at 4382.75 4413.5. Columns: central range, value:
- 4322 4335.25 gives 0.05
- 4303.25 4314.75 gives 0.12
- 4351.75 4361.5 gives 0.00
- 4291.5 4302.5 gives 0.05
